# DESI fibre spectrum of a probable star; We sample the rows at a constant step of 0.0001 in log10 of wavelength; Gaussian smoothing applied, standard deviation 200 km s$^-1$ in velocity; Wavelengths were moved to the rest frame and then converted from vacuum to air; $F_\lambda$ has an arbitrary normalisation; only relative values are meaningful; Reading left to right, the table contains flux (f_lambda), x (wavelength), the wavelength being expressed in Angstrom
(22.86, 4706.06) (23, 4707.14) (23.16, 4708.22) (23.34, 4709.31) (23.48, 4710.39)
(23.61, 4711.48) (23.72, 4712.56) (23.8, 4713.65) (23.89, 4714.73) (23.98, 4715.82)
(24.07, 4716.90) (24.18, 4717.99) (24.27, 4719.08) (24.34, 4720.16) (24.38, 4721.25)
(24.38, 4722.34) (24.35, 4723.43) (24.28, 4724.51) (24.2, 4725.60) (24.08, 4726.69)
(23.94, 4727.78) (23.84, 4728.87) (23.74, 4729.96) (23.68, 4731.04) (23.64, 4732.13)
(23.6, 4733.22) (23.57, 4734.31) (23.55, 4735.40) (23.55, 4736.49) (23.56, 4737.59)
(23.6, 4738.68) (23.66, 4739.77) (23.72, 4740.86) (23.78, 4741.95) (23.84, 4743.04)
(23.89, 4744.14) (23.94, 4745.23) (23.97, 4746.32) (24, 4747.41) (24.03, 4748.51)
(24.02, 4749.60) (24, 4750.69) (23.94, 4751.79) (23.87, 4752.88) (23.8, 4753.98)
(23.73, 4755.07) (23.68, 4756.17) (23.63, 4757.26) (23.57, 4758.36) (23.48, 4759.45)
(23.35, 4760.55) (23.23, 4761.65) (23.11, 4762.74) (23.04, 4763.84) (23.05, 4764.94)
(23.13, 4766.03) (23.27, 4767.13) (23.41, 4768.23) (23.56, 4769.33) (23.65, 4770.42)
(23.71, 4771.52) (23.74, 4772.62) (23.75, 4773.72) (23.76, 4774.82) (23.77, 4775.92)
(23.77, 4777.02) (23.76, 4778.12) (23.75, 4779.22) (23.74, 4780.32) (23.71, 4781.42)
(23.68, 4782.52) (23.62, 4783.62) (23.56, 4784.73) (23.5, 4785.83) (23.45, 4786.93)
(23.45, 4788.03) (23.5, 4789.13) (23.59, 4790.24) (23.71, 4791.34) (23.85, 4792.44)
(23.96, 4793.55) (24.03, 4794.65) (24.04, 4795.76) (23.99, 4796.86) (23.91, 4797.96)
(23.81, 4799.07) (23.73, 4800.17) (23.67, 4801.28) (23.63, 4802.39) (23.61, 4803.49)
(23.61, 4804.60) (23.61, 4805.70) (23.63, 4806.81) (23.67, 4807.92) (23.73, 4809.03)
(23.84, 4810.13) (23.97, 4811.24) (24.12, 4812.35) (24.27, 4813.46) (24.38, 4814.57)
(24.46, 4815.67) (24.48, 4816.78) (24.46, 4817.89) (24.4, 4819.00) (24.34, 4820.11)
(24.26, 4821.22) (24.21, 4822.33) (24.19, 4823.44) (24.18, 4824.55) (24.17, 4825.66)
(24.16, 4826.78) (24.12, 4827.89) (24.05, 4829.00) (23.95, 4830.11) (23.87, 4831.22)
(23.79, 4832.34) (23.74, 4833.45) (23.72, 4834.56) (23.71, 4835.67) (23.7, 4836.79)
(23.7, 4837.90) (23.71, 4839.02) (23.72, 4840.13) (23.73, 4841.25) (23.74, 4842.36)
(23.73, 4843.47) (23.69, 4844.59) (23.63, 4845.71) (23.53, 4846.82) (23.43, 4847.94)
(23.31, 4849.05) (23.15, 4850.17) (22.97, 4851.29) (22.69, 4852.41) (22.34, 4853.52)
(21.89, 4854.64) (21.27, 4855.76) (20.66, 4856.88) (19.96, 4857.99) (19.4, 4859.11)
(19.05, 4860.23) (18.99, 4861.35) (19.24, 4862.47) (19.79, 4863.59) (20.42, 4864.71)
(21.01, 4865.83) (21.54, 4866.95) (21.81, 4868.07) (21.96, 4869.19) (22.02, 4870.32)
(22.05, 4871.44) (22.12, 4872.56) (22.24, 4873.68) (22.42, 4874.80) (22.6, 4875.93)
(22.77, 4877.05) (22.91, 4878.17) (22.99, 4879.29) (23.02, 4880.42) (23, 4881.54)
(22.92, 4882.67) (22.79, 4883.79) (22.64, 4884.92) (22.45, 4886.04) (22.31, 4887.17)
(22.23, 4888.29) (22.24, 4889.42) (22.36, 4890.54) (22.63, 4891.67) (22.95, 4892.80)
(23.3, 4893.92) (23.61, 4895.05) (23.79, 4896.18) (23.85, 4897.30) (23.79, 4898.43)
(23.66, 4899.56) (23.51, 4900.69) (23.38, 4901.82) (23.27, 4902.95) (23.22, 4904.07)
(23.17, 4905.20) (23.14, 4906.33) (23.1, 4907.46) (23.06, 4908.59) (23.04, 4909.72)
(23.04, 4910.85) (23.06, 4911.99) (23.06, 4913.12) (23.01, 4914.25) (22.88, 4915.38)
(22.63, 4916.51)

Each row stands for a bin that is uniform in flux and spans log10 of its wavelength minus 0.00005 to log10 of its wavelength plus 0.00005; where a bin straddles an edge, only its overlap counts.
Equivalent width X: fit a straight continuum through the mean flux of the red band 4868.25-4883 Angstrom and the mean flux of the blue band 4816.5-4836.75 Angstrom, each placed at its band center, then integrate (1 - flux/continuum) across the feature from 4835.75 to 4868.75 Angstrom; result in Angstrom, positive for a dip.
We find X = 1.7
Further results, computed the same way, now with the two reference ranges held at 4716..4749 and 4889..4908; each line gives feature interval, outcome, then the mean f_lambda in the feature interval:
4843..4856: 0.2 Angstrom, 23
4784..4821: -0.4 Angstrom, 23.9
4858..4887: 2.1 Angstrom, 21.7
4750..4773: 0.3 Angstrom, 23.5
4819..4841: -0.4 Angstrom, 24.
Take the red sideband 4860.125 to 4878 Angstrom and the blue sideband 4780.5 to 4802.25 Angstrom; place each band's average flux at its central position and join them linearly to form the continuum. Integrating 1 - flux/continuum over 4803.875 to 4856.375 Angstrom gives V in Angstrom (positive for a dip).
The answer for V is -2.8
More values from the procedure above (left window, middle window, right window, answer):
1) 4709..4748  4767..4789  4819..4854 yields 0.16 Angstrom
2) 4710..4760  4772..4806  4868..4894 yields -0.51 Angstrom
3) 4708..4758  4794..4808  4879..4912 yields -0.15 Angstrom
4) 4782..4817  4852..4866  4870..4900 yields 1.60 Angstrom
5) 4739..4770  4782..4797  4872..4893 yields -0.22 Angstrom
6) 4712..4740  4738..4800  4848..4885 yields -1.12 Angstrom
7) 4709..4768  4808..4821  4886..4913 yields -0.42 Angstrom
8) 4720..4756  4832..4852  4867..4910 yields -0.37 Angstrom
